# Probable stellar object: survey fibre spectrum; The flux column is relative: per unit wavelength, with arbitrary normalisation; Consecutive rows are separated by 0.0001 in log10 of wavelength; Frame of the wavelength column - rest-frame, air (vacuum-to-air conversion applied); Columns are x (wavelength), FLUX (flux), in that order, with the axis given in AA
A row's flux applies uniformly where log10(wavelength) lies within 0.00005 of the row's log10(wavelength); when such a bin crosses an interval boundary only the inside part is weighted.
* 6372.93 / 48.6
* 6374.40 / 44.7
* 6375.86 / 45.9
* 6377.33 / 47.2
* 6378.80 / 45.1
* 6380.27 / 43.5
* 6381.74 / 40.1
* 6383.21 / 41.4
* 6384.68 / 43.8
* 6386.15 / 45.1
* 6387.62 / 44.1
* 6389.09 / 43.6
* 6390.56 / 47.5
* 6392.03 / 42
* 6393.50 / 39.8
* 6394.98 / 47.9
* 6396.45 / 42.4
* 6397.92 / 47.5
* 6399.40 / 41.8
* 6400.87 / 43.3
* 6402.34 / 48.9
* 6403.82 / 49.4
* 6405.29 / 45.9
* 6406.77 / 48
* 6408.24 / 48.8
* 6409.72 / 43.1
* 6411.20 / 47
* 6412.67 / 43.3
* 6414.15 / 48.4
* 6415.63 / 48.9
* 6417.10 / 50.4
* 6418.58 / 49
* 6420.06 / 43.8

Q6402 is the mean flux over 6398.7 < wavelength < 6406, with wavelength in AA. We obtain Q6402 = 45.9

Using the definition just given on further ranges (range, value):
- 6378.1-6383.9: 42.5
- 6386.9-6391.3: 45.1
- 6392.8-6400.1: 43.9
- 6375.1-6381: 45.5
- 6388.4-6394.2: 43.3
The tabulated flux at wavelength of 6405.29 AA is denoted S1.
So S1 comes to 45.9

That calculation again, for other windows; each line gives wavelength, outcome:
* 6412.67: 43.3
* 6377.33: 47.2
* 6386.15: 45.1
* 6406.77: 48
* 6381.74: 40.1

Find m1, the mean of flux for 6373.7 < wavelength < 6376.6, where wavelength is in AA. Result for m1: 45.4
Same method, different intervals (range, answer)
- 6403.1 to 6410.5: 47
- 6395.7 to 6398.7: 44.9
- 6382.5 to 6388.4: 43.6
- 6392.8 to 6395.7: 43.8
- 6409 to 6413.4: 44.5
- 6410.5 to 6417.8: 47.6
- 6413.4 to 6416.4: 48.7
